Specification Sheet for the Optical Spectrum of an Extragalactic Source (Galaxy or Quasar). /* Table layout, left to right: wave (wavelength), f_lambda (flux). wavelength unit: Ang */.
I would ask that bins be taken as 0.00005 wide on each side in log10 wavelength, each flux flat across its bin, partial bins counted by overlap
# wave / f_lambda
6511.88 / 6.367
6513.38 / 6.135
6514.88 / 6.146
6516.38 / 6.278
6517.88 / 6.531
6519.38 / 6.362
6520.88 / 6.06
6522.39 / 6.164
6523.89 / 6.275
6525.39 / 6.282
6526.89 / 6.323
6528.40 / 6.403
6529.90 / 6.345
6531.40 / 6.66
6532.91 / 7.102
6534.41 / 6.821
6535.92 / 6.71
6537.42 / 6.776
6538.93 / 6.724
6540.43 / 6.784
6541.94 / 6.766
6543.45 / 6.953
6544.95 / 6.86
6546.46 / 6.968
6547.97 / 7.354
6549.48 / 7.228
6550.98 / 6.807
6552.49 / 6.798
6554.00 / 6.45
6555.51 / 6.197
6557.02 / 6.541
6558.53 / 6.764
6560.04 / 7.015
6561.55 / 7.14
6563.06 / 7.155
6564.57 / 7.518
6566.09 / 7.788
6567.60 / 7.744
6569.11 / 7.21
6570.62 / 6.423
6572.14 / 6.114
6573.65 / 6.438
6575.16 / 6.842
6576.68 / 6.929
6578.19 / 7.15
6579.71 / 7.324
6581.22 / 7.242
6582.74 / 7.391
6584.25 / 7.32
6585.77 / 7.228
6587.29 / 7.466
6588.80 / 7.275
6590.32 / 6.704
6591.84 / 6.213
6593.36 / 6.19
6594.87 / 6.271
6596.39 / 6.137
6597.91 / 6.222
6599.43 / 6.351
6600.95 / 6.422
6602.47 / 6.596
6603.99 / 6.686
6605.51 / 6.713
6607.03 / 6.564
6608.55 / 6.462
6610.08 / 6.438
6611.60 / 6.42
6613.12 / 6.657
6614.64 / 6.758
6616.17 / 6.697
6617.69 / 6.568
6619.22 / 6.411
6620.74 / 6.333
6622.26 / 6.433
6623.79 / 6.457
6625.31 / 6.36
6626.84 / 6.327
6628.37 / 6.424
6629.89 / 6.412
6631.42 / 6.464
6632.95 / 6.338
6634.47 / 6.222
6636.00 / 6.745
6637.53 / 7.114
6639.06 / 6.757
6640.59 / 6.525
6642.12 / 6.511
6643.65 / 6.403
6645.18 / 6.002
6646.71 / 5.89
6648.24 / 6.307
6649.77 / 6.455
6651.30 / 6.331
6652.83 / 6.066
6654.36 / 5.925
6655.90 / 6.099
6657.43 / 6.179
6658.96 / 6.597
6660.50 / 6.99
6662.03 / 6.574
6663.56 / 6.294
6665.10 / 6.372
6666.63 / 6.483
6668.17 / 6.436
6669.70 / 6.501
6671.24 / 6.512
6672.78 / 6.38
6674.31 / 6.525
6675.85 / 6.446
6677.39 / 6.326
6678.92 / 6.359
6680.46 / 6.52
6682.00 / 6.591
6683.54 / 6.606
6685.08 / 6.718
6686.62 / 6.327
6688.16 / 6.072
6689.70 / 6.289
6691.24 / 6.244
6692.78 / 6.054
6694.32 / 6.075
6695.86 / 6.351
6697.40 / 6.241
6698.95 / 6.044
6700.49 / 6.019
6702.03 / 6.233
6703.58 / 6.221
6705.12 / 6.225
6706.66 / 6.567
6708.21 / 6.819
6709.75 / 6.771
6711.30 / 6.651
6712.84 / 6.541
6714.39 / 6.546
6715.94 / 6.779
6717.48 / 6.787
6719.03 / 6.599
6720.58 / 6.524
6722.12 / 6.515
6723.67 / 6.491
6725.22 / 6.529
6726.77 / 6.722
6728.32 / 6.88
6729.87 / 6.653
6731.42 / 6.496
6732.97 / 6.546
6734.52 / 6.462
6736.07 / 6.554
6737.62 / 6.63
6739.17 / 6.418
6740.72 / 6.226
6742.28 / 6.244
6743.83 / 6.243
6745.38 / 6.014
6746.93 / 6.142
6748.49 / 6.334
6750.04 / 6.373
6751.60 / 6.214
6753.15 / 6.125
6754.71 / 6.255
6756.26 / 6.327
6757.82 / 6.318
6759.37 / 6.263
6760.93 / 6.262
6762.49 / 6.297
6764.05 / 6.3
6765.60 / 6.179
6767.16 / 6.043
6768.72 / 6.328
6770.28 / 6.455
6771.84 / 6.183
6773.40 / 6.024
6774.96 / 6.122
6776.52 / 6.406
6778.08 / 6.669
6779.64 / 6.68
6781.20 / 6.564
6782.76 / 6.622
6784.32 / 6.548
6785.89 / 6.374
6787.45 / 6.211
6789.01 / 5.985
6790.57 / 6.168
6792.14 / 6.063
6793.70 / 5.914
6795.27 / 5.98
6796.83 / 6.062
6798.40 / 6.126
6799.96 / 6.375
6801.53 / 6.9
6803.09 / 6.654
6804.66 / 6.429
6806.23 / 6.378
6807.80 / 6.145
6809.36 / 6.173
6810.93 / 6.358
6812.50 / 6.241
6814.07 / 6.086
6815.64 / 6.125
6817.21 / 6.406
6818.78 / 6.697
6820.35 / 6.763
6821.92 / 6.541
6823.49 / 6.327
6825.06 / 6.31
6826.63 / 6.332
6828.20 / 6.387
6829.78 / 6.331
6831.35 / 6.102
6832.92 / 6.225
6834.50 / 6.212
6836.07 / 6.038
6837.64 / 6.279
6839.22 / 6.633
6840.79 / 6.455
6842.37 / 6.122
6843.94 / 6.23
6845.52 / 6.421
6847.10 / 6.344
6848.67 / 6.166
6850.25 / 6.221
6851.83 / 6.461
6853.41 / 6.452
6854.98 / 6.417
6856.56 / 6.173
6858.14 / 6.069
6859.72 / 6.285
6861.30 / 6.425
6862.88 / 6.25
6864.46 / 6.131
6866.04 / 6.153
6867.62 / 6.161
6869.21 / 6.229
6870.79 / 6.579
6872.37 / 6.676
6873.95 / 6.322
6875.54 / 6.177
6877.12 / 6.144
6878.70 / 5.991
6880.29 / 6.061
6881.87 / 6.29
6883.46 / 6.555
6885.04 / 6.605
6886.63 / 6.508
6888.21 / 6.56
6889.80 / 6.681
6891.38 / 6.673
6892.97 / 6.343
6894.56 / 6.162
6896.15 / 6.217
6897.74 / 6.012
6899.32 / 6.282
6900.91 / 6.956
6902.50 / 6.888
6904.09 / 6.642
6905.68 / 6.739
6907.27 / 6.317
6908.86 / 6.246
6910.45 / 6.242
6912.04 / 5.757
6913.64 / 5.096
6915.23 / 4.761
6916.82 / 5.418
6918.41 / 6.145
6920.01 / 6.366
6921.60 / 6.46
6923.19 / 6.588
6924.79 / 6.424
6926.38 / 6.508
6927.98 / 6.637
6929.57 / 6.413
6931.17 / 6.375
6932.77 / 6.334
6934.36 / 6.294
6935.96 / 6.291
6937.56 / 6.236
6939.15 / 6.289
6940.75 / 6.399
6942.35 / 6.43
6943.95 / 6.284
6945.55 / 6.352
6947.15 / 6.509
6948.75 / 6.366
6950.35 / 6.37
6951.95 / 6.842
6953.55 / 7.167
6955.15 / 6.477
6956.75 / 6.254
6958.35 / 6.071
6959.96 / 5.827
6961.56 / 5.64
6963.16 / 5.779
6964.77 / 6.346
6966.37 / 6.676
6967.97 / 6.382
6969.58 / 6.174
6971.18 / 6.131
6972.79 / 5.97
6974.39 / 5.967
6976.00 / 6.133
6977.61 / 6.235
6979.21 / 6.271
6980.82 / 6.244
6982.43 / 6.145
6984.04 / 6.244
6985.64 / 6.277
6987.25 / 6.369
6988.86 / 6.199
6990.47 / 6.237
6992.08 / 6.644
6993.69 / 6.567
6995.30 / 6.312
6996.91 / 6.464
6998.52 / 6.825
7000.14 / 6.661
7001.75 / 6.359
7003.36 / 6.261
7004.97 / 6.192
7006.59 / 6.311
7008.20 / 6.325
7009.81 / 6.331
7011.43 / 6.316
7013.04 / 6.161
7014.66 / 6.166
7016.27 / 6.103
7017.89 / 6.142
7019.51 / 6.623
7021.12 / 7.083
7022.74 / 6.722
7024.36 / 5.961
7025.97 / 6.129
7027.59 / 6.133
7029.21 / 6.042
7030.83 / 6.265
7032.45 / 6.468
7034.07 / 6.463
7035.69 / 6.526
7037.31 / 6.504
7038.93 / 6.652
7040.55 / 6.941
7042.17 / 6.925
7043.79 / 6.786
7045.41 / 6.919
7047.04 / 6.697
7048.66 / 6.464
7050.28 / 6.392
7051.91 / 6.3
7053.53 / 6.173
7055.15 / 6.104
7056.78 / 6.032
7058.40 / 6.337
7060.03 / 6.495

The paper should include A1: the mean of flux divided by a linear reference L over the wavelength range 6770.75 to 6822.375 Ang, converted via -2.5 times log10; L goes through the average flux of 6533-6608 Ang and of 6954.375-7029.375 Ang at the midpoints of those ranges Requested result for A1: 0.03 mag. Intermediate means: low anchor 6.84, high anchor 6.28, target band 6.33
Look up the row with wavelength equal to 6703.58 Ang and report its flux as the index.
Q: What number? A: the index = 6.221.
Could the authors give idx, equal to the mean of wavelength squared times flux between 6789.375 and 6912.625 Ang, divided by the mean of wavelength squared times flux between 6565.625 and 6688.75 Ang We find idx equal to 1.03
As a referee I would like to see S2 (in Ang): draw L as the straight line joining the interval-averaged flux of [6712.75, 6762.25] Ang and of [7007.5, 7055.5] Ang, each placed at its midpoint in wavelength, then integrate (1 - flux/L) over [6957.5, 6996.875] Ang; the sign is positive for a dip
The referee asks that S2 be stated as 1.38 Ang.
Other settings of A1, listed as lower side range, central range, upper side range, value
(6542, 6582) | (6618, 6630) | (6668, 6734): 0.06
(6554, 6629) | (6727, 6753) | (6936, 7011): 0.03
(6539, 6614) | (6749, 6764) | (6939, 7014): 0.05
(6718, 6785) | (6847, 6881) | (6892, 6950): 0.01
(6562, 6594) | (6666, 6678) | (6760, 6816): 0.04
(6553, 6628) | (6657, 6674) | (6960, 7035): 0.03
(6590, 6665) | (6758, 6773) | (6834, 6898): 0.02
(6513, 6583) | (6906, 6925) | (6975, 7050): 0.09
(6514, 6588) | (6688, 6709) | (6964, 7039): 0.07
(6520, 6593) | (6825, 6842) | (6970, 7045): 0.04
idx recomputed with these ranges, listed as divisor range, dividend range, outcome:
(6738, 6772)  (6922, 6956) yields 1.09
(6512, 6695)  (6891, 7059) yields 1.07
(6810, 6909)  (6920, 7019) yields 1.03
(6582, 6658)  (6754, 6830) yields 1.02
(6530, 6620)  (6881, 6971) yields 1.03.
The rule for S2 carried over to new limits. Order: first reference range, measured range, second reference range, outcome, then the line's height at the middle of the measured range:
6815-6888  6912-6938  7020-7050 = 1.1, 6.41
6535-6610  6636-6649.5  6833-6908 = 0.5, 6.72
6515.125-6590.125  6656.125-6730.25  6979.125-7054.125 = 2.7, 6.7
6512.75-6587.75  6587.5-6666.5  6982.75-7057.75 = 3.3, 6.73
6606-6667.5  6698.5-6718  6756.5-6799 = -0.4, 6.35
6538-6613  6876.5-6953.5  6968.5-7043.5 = 1.6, 6.45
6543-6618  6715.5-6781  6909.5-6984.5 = 1.5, 6.54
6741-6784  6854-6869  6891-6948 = 0.1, 6.28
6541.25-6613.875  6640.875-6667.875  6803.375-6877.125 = 1.4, 6.67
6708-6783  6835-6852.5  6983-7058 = 0.3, 6.42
